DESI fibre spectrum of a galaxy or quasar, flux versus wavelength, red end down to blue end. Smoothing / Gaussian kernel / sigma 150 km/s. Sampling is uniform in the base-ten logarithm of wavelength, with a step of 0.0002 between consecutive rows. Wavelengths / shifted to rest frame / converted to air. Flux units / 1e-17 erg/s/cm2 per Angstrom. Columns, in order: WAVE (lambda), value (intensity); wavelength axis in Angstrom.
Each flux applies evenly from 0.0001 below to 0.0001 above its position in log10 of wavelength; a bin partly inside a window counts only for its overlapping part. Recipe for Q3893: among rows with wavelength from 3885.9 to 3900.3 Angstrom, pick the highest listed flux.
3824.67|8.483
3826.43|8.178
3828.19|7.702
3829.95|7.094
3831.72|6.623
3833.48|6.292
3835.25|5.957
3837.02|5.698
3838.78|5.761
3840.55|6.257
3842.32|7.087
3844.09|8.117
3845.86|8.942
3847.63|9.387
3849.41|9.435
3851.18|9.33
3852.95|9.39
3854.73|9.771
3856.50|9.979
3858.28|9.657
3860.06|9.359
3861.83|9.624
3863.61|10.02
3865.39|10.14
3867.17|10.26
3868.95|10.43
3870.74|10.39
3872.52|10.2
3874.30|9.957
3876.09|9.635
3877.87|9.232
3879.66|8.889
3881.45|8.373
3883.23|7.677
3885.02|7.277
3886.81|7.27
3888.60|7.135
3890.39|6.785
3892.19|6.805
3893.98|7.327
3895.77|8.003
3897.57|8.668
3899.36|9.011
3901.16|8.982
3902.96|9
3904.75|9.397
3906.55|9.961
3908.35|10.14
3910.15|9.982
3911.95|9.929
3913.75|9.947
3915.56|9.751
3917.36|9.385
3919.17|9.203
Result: 9.011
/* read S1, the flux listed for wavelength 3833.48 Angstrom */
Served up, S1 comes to 6.292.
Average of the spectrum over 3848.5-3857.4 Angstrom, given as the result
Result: 9.58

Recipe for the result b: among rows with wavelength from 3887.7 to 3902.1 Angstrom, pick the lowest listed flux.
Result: 6.785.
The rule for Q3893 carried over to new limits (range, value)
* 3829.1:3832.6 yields 7.094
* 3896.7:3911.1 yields 10.14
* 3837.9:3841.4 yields 6.257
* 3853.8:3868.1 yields 10.26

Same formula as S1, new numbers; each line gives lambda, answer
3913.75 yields 9.947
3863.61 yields 10.02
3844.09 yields 8.117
